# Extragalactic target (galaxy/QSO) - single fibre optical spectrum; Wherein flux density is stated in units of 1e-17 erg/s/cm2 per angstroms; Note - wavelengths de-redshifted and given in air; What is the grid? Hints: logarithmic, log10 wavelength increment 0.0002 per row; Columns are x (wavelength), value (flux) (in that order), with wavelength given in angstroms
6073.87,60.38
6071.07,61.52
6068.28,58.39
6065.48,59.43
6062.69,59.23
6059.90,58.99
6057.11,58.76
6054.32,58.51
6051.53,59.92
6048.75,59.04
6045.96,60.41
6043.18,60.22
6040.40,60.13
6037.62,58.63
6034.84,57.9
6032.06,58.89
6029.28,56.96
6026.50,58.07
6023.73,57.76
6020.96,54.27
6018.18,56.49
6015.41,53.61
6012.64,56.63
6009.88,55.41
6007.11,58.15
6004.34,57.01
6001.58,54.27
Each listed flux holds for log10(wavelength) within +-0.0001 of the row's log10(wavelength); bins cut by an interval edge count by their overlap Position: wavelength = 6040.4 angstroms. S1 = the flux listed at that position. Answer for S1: 60.13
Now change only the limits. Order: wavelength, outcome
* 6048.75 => 59.04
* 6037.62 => 58.63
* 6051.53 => 59.92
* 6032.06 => 58.89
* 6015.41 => 53.61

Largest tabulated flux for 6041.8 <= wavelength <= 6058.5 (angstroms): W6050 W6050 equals 60.41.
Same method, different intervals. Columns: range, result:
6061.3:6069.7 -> 59.43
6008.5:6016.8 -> 56.63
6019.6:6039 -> 58.89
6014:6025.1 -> 57.76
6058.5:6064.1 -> 59.23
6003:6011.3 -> 58.15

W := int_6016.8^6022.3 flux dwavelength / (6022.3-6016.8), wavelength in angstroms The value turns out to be 55.3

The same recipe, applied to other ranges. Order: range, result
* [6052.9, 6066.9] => 59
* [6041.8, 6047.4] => 60.3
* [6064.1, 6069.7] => 58.9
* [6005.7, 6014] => 56.7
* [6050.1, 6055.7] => 59.3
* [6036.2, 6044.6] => 59.7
